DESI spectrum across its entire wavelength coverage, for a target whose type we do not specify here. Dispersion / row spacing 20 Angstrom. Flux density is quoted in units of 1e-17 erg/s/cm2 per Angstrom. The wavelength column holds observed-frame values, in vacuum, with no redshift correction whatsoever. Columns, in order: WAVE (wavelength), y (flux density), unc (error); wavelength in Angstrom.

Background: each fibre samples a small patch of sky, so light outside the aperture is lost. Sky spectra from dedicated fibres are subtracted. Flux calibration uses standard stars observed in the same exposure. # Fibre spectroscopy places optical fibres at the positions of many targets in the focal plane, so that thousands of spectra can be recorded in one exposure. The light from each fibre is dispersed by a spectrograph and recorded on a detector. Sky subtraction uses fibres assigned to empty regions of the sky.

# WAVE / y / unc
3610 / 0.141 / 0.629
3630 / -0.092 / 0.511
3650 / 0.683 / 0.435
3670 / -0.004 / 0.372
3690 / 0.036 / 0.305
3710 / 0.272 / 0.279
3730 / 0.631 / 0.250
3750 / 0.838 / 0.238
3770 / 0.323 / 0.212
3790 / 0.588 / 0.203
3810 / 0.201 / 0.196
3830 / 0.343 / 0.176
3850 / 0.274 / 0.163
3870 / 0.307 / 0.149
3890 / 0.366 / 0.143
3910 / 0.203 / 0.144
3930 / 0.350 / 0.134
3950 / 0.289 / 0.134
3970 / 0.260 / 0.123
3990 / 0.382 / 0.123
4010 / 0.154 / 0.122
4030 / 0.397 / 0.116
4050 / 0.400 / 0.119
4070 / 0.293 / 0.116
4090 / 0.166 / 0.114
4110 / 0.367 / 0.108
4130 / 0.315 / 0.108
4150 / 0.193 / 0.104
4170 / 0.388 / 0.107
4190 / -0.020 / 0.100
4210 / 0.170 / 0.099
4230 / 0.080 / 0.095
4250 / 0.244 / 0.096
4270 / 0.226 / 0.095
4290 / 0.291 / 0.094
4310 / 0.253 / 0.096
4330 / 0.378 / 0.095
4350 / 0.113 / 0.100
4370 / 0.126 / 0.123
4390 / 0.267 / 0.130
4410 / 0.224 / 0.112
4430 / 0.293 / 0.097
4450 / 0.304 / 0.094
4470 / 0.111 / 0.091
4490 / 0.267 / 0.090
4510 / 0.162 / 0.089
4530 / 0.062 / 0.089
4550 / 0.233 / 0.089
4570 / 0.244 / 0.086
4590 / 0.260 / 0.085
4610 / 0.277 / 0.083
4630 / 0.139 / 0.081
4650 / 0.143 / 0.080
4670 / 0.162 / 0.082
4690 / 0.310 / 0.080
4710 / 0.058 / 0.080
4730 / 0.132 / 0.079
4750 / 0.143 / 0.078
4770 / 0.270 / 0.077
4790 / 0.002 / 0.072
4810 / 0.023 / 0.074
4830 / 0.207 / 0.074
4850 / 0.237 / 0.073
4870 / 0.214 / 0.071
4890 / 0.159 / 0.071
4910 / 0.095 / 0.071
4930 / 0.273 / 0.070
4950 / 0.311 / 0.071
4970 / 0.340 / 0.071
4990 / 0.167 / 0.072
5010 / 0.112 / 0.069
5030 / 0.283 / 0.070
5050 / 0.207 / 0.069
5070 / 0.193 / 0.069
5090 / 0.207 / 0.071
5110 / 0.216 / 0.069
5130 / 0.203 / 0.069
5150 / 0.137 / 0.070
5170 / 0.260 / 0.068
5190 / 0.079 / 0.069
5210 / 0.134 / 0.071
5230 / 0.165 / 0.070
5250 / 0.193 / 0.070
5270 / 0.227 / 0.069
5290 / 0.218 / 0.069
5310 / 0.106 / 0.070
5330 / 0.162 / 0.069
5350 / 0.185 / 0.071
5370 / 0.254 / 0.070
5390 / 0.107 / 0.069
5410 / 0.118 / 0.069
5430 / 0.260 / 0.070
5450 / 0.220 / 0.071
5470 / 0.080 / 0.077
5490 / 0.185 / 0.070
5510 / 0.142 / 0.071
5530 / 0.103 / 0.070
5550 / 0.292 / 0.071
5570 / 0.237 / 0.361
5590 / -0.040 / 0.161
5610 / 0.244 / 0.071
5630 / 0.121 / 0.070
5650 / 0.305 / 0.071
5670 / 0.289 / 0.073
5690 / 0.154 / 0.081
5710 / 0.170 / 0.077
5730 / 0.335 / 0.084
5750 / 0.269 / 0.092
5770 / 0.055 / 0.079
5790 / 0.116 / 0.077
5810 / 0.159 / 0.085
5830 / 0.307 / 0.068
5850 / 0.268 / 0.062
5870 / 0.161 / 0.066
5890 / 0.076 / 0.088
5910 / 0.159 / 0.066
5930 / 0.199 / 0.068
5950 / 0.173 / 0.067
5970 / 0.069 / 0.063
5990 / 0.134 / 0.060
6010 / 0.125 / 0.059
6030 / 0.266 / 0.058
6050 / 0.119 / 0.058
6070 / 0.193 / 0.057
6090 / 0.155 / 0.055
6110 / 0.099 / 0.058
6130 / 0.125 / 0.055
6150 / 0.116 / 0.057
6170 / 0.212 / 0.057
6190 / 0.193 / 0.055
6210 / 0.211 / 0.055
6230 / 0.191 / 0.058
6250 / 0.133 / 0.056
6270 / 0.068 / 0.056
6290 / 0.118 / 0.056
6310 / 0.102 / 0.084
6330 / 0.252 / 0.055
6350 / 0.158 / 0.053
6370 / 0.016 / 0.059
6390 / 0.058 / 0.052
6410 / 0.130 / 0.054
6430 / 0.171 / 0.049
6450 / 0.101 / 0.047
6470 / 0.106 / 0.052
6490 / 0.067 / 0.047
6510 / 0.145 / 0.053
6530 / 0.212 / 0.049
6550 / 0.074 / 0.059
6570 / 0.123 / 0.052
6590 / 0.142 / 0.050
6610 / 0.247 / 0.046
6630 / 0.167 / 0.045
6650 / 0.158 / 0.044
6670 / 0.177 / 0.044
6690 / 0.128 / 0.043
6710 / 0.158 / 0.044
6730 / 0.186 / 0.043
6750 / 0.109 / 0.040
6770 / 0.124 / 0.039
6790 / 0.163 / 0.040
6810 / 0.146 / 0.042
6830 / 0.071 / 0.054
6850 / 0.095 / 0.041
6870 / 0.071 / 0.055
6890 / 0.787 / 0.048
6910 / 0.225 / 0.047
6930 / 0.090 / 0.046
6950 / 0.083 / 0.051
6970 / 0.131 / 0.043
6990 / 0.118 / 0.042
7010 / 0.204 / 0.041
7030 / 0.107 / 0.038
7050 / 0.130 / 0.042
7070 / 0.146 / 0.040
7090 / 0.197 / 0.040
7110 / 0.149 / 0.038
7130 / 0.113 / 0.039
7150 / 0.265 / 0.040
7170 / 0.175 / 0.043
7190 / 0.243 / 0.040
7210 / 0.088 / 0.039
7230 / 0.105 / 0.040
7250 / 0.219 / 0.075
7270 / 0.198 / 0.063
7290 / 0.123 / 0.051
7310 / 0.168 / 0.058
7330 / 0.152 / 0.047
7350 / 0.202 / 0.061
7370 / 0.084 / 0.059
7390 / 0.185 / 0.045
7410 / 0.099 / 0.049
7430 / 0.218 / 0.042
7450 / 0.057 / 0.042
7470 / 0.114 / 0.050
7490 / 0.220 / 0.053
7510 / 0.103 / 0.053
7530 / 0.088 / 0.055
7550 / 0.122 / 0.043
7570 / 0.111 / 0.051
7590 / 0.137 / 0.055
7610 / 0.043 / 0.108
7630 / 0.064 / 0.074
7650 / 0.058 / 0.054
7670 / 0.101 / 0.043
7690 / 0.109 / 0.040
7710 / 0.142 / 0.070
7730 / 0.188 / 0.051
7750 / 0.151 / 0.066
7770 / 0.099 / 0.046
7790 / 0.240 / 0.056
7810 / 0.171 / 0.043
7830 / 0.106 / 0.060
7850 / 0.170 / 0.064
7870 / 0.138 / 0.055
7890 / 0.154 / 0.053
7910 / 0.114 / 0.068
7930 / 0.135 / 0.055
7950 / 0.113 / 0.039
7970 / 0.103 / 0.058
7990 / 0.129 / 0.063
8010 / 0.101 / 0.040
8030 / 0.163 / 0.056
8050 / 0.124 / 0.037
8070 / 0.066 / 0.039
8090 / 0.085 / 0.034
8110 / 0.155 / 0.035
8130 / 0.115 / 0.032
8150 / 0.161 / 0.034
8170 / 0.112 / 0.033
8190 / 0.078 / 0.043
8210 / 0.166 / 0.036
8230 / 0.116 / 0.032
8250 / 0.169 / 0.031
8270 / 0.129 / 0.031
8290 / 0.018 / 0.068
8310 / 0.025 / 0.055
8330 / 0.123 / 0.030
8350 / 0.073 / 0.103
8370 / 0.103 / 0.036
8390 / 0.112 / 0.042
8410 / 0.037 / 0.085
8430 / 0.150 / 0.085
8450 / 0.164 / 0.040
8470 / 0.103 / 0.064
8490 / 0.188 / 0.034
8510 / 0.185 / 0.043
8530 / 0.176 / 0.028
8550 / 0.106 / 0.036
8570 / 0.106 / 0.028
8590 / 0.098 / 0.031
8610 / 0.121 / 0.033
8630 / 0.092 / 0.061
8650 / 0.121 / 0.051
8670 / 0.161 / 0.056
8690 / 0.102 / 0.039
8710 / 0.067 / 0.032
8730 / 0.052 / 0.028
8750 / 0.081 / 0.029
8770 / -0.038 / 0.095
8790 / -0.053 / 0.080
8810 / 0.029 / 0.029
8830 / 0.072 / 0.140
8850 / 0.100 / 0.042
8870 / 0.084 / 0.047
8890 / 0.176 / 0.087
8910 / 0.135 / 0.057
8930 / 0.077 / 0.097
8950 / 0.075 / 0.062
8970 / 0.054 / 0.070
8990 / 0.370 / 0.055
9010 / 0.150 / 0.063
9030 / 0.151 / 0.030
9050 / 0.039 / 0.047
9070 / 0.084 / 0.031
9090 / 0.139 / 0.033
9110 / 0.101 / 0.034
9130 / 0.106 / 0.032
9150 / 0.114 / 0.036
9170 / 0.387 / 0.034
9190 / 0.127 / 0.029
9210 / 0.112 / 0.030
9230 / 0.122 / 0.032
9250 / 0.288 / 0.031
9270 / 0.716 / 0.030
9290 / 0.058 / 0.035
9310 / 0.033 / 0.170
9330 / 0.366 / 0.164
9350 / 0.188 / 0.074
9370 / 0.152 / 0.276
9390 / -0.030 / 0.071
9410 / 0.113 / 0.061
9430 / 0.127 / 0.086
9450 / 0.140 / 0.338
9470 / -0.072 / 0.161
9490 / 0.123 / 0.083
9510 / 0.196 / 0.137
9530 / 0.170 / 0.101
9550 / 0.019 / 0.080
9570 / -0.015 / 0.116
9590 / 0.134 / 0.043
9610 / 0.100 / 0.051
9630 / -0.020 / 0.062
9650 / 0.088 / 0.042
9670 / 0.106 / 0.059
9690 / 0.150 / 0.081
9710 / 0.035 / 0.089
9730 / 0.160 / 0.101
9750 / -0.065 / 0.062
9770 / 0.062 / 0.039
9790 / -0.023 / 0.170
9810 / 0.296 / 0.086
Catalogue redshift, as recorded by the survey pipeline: 0.849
